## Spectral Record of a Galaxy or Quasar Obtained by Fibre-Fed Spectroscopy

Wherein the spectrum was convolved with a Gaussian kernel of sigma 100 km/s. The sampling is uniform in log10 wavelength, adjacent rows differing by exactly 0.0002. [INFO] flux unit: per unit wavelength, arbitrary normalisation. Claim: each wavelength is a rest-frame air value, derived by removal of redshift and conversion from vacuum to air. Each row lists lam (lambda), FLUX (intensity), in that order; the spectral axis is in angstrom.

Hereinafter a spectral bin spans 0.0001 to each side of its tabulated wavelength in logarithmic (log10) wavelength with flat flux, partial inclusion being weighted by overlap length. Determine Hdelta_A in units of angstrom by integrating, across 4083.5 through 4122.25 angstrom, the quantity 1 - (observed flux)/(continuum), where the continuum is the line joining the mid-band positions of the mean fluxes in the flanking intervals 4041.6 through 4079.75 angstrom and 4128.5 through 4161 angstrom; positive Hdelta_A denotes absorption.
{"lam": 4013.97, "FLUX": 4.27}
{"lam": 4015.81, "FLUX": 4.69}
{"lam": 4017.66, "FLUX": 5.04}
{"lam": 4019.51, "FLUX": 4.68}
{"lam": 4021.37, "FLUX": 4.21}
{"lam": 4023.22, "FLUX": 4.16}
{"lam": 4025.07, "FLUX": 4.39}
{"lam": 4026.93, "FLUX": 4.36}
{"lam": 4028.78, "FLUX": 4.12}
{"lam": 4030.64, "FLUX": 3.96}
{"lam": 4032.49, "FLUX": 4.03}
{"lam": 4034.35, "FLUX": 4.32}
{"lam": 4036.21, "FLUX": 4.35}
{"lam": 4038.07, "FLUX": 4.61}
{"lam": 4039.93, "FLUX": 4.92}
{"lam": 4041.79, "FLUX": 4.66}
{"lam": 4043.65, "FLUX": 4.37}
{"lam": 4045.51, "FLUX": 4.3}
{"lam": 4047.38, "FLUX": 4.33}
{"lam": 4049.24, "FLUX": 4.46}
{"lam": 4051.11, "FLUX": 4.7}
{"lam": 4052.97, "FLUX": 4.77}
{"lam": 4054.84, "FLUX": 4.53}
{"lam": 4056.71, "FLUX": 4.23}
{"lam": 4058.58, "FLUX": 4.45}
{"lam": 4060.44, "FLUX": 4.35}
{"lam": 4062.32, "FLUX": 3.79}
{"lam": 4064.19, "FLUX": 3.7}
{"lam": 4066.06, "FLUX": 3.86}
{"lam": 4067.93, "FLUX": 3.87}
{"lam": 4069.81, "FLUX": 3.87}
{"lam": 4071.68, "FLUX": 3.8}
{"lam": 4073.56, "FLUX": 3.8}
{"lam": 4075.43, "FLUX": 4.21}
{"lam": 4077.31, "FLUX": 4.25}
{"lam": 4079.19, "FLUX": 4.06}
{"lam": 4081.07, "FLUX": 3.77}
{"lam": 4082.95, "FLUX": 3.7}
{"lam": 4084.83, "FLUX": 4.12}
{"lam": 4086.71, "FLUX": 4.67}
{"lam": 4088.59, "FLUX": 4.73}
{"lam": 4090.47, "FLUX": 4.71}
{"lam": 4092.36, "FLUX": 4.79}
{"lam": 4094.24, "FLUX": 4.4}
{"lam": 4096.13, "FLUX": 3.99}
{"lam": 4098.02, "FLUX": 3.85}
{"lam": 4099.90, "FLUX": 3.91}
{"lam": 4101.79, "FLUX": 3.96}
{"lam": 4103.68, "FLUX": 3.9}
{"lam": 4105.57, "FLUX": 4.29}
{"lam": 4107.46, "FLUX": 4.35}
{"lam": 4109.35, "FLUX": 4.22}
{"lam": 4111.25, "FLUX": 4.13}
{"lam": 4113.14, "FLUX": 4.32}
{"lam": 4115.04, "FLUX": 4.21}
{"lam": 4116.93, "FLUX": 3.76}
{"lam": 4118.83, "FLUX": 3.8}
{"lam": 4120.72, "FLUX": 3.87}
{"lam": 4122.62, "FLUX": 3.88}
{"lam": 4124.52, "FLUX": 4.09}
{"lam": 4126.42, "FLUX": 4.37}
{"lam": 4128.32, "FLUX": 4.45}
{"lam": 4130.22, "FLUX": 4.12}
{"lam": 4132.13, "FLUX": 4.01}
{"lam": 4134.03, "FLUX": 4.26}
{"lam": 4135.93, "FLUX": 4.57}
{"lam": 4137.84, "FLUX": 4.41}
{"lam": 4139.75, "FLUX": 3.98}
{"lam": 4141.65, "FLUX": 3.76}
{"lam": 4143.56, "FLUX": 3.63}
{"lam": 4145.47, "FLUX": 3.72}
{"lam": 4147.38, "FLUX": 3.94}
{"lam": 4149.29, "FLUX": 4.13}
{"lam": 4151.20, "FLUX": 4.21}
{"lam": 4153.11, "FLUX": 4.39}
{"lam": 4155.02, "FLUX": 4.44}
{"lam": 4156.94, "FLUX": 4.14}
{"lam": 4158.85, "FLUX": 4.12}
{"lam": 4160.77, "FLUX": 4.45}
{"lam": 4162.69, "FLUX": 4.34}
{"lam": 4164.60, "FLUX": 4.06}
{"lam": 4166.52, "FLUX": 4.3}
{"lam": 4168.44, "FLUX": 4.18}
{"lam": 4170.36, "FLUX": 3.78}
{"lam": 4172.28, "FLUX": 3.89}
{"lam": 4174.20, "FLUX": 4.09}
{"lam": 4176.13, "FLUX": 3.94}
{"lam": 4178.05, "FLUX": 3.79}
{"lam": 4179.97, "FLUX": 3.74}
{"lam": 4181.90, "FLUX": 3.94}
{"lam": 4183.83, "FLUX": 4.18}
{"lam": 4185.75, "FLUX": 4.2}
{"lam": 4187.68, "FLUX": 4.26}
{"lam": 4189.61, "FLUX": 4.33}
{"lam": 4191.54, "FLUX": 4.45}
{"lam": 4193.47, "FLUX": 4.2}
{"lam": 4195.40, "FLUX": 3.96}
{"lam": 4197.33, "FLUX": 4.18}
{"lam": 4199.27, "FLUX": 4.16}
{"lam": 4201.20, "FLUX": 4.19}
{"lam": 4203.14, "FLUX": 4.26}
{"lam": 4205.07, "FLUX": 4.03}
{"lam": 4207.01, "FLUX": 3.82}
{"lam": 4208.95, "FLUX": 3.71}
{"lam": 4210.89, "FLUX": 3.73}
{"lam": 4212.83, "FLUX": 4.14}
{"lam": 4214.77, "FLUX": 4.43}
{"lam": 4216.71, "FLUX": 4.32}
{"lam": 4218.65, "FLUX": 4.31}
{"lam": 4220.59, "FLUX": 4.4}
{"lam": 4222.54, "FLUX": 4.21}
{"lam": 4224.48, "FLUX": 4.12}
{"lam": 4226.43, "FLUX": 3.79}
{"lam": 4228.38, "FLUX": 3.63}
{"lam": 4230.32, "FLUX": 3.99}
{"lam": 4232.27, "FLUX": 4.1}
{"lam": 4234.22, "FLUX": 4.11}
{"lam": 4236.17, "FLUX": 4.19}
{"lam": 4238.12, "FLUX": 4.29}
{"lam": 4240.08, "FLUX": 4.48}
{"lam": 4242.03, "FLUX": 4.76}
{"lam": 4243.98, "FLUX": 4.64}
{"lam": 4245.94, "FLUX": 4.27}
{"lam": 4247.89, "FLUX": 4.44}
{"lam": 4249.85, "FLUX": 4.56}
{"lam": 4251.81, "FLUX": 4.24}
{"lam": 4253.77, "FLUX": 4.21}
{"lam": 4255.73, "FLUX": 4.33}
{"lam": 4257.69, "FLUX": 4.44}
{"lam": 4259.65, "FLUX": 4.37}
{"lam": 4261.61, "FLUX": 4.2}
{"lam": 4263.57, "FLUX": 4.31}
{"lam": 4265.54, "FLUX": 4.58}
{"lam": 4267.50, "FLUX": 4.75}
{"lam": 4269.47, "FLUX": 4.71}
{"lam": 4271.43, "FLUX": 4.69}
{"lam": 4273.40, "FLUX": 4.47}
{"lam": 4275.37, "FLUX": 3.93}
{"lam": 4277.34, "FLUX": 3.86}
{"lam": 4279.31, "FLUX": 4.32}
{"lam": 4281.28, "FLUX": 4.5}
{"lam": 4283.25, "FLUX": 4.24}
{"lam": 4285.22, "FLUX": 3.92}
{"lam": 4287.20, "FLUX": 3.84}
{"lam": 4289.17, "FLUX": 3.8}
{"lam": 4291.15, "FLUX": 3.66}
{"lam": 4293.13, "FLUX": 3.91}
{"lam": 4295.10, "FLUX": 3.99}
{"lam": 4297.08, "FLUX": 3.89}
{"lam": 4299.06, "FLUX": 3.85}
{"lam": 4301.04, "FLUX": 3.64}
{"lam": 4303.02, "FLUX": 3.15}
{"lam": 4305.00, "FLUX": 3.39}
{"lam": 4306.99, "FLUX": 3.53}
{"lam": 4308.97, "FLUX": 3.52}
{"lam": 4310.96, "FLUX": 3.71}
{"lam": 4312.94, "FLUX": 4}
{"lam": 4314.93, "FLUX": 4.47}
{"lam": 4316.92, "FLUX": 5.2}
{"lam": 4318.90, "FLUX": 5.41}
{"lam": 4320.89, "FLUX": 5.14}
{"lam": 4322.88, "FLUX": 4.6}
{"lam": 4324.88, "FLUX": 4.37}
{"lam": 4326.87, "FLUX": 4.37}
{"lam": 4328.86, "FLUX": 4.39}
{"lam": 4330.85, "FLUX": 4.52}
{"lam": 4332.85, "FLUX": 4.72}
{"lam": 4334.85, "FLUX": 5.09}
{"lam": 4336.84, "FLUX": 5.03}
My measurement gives -0.2 angstrom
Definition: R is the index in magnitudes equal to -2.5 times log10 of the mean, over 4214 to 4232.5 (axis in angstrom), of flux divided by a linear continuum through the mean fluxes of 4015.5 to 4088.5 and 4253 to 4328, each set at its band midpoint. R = 0.02 mag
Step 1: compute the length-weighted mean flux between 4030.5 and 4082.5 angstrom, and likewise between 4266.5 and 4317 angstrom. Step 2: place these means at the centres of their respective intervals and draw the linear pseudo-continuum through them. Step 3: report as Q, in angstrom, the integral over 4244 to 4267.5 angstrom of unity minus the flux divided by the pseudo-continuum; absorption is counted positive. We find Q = -2.0 angstrom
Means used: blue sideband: 4.22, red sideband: 4.01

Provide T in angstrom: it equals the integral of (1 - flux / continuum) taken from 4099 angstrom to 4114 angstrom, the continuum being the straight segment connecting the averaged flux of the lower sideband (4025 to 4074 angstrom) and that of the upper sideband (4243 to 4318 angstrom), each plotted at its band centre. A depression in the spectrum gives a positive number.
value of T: 0.34 angstrom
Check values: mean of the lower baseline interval 4.26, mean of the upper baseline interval 4.15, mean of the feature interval 4.13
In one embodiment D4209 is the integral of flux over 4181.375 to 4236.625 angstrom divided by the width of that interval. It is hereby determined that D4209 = 4.12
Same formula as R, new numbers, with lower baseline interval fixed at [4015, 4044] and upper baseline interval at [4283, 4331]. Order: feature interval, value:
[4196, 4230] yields 0.03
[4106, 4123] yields 0.07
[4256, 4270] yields -0.08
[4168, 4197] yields 0.05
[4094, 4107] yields 0.08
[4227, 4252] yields -0.03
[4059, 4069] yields 0.12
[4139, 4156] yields 0.07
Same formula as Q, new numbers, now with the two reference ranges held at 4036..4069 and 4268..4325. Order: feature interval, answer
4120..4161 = 1.3 angstrom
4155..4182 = 1.1 angstrom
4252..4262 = -0.4 angstrom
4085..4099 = -0.4 angstrom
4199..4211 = 0.6 angstrom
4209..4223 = 0.0 angstrom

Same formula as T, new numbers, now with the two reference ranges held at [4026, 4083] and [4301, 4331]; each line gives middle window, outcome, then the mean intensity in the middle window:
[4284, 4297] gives 1.1 angstrom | 3.86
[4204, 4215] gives 0.7 angstrom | 3.95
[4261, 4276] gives -0.9 angstrom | 4.47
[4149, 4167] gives -0.2 angstrom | 4.26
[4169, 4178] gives 0.6 angstrom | 3.92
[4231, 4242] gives -0.1 angstrom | 4.27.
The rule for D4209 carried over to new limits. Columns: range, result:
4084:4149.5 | 4.15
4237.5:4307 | 4.18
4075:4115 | 4.21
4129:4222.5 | 4.12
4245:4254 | 4.35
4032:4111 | 4.24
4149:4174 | 4.19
